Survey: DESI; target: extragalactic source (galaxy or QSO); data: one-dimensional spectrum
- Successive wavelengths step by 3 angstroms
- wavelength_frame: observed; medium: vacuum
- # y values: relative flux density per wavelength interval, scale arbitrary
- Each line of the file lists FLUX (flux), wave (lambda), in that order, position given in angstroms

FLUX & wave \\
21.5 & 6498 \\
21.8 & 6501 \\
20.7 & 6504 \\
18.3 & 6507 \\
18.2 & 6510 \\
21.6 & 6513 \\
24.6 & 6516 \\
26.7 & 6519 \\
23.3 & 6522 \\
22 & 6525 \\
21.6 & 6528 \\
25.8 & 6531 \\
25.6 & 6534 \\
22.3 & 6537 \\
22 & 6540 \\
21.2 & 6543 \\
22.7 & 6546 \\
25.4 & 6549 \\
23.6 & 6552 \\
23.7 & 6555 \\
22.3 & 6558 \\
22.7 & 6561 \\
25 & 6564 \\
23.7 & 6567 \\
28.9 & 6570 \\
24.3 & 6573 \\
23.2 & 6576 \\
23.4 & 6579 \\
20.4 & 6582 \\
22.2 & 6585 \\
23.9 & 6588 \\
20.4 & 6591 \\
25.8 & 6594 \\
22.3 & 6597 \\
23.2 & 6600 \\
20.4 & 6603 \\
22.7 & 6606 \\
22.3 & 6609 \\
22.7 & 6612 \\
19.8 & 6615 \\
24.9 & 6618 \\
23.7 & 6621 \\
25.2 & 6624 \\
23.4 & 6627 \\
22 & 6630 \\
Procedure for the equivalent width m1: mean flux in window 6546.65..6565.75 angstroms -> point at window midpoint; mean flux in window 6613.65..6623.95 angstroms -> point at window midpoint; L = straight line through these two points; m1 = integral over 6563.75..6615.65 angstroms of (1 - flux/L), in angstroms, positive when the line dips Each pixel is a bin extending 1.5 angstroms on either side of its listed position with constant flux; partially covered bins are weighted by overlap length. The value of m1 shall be 0.9 angstroms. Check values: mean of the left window 23.7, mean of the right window 23.2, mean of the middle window 23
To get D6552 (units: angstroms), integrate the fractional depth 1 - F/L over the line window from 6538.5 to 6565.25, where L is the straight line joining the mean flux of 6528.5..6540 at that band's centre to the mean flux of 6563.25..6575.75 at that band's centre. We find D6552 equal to 1.6 angstroms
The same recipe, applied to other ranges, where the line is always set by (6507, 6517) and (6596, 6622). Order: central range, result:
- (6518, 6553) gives -3.7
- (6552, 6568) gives -1.4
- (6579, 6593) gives 0.0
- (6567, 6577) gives -1.6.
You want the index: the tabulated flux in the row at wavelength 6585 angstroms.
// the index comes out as 22.2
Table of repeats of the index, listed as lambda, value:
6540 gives 22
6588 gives 23.9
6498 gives 21.5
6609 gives 22.3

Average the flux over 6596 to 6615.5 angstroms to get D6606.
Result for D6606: 22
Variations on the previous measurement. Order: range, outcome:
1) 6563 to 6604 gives 23.4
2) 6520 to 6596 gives 23.4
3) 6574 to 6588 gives 22.5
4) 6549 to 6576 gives 24.3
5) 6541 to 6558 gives 23.2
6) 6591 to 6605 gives 22.6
